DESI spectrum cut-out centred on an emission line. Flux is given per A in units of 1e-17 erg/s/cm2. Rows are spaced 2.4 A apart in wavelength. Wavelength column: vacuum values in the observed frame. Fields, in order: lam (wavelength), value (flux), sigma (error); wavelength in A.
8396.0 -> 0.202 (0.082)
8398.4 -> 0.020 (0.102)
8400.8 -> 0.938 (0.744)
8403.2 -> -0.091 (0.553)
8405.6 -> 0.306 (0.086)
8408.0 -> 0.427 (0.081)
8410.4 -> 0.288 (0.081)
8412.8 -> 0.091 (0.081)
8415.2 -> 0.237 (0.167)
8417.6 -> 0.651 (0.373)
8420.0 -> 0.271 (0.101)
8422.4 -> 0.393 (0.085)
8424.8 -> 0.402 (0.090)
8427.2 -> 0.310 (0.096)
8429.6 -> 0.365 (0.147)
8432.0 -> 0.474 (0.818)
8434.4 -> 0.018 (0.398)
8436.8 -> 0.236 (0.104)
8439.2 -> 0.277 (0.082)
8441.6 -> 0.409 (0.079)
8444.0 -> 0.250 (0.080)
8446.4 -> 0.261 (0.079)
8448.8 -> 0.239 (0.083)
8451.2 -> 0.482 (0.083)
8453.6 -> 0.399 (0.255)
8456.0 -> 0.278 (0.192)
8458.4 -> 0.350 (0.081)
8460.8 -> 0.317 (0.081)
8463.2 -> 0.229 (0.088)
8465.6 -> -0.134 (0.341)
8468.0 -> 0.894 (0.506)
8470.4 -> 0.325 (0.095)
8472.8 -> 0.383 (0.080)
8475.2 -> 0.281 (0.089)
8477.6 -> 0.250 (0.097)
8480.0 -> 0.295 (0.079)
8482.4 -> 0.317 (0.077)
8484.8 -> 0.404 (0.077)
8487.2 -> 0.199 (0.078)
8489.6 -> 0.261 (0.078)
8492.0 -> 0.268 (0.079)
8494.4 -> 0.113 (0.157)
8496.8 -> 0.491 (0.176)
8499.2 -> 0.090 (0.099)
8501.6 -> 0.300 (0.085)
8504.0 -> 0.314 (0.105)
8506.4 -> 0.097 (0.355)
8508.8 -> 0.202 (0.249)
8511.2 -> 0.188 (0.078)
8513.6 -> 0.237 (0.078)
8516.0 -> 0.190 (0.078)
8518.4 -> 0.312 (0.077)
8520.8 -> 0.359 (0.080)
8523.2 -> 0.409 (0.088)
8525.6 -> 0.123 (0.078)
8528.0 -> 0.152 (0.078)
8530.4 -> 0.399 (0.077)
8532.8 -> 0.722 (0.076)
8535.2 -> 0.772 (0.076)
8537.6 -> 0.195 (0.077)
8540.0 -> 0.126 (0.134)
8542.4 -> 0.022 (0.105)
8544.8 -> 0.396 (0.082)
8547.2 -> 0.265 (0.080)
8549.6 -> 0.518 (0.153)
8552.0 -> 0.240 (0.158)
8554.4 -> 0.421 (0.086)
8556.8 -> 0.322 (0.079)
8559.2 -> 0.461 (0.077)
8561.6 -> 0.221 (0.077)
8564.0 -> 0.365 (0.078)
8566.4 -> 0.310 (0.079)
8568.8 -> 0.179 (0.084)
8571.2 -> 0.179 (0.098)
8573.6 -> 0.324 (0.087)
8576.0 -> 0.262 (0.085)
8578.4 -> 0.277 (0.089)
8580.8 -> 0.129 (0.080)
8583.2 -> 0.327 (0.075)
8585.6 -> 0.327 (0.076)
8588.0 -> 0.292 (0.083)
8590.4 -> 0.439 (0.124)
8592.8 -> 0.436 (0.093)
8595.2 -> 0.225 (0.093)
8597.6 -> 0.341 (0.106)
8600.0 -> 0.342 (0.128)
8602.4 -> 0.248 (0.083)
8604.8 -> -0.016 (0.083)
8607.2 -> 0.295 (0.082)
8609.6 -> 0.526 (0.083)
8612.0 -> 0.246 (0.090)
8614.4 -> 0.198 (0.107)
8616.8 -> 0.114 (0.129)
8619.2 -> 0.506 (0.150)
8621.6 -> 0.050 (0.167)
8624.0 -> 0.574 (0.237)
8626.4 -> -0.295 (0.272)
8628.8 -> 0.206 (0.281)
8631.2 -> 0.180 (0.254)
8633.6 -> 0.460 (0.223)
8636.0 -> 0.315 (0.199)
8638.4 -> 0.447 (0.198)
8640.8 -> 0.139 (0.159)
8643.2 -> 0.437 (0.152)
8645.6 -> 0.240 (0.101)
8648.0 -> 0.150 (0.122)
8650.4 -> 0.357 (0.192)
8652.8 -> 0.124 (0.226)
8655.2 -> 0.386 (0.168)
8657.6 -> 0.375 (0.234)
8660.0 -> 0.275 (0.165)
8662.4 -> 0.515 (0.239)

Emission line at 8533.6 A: Hgamma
